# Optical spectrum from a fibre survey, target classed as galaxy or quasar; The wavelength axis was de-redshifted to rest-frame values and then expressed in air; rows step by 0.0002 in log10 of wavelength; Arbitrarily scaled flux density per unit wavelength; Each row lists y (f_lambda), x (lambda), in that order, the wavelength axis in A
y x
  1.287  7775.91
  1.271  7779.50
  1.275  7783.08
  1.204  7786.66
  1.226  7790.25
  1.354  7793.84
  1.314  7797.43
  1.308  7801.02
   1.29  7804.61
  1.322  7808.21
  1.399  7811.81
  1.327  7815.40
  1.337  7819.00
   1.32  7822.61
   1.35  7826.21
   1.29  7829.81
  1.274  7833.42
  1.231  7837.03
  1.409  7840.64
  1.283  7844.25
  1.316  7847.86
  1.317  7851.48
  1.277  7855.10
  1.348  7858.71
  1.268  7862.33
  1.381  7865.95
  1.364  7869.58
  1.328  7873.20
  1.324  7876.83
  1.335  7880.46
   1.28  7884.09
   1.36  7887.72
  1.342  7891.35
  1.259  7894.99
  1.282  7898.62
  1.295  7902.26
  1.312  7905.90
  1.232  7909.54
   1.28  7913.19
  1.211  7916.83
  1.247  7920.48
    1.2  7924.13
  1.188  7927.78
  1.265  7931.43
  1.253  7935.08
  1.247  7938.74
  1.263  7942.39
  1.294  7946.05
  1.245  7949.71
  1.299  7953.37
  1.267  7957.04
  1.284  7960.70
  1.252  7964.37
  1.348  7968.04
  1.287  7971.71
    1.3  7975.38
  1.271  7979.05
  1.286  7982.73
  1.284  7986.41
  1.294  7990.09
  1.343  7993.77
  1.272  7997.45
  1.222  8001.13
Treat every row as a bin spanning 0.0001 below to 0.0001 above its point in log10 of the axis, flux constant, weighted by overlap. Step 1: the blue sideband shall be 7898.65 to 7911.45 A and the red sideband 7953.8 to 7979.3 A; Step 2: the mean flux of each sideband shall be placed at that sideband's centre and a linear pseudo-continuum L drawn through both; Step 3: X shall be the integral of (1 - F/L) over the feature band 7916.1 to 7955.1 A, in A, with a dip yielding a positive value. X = 1.1 A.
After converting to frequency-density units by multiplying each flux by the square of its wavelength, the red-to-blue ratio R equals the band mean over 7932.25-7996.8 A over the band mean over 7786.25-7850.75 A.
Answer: 1.0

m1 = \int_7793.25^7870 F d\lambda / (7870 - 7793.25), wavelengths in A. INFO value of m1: 1.32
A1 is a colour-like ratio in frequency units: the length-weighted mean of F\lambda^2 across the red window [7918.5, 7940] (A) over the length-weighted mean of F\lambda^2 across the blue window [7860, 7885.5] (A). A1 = 0.94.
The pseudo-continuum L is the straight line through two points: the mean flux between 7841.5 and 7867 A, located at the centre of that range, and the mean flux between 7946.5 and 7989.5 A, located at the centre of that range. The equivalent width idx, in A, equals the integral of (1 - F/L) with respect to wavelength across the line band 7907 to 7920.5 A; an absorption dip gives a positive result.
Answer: 0.55 A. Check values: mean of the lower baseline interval 1.31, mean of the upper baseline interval 1.28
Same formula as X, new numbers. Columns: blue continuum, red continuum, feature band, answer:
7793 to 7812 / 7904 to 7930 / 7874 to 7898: -1.0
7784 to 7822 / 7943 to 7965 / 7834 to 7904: -1.2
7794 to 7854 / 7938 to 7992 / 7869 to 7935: 0.9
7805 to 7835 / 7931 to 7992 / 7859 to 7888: -0.5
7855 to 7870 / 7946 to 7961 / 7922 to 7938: 0.8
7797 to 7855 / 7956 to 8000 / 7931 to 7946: 0.4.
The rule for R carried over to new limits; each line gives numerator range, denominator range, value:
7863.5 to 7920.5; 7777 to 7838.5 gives 1.02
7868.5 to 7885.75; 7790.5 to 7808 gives 1.03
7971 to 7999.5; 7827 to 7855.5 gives 1.03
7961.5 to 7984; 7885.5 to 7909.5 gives 1.01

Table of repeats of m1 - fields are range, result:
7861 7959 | 1.28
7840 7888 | 1.32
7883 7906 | 1.3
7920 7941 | 1.23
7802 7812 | 1.32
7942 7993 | 1.29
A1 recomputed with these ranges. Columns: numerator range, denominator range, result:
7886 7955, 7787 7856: 0.99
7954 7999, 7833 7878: 1.01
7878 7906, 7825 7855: 1.02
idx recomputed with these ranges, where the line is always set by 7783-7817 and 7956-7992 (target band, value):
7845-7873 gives -0.5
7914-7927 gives 0.7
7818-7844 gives -0.3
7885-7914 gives 0.0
